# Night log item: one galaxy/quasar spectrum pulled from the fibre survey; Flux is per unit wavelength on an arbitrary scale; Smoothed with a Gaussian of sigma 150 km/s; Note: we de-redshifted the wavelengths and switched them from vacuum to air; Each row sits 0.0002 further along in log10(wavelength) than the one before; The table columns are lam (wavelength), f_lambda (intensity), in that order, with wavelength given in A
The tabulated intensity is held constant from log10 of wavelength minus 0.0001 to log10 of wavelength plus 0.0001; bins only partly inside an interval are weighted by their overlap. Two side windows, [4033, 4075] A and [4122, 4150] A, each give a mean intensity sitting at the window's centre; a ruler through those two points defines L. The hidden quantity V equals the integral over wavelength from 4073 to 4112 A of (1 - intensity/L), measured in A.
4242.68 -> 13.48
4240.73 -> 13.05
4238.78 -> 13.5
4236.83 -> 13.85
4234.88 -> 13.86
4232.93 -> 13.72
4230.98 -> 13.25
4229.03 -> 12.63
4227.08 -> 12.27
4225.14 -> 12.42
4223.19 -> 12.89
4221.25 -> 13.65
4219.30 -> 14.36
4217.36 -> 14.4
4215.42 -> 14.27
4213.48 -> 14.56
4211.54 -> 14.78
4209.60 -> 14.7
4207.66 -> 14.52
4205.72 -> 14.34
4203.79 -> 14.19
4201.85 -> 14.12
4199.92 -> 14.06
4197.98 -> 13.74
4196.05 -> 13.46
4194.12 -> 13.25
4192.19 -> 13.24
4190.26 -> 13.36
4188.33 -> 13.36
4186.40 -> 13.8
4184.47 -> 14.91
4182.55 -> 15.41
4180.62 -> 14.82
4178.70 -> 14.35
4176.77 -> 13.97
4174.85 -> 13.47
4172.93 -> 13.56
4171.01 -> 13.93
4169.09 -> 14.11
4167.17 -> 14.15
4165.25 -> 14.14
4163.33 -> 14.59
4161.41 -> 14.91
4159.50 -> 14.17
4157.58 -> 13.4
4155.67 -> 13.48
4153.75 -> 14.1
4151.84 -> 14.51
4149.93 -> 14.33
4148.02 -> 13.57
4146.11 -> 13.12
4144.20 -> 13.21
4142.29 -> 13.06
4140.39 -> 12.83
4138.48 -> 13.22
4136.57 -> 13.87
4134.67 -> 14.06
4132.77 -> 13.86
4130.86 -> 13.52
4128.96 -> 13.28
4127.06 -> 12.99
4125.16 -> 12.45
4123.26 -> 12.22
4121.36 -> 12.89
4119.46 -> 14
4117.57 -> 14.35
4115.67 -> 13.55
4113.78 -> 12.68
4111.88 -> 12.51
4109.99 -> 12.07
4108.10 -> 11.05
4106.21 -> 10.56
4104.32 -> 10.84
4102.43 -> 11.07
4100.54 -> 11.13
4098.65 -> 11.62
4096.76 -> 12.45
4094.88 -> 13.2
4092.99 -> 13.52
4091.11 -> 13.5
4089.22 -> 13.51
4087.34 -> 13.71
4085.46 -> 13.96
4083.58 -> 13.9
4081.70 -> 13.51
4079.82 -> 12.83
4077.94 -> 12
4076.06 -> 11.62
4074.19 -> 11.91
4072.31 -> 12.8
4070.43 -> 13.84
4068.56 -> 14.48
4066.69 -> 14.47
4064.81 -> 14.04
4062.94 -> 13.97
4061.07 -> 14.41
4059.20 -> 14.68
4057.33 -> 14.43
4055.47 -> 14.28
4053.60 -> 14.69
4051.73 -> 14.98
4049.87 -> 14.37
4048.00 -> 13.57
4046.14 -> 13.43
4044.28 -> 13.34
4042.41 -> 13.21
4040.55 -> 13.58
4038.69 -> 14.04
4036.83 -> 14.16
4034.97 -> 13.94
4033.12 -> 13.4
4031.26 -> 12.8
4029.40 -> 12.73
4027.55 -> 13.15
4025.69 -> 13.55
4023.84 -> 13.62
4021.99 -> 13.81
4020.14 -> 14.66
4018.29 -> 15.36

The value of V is 3.5 A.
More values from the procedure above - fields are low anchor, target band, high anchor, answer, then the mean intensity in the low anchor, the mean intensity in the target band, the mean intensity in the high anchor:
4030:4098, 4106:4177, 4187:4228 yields 1.4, 13.6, 13.4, 13.8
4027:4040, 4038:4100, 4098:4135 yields -2.3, 13.5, 13.6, 12.5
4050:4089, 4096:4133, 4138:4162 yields 3.4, 13.7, 12.4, 13.7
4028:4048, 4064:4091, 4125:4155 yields 0.3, 13.5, 13.3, 13.5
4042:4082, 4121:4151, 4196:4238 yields 1.0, 13.7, 13.3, 13.8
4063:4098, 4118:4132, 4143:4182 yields 0.6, 13.3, 13.1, 14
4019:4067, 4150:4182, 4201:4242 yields -0.7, 13.9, 14.1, 13.8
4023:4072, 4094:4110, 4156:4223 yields 2.8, 13.9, 11.5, 14.1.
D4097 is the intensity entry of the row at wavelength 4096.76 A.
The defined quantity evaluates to 12.45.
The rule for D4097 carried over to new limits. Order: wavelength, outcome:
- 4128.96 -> 13.28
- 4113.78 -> 12.68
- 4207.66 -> 14.52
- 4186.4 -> 13.8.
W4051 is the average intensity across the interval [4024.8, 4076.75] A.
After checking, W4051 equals 13.7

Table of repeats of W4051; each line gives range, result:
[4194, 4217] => 14.2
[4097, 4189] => 13.4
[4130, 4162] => 13.7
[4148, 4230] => 14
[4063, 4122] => 12.8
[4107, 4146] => 13.1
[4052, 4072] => 14.3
